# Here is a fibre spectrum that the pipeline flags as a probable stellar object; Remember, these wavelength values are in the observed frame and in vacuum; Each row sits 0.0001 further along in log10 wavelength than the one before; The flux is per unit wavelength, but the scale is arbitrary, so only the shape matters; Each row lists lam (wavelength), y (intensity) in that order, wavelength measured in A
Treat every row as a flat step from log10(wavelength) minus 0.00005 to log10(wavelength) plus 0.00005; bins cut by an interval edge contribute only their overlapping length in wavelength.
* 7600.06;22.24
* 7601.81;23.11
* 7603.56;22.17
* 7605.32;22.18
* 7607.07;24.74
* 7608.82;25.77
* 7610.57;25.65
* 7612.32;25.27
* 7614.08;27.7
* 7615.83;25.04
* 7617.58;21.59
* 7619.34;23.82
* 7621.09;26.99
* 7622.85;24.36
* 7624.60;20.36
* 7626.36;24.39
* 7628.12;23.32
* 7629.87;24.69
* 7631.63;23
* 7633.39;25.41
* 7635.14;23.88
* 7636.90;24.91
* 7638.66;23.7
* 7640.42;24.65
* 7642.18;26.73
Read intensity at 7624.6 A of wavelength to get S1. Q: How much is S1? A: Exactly 20.36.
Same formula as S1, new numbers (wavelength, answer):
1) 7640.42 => 24.65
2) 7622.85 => 24.36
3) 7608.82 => 25.77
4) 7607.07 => 24.74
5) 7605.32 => 22.18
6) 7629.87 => 24.69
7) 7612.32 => 25.27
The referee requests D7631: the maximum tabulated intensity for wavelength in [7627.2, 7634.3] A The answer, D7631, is 25.41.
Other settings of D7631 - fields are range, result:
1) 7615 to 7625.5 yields 26.99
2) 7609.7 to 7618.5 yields 27.7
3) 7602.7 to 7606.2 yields 22.18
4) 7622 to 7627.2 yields 24.39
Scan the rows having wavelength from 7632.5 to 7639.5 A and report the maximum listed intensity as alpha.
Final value 25.41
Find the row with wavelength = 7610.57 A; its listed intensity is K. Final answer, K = 25.65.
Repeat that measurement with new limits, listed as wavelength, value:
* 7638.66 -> 23.7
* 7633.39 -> 25.41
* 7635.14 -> 23.88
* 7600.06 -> 22.24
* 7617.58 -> 21.59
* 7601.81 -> 23.11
